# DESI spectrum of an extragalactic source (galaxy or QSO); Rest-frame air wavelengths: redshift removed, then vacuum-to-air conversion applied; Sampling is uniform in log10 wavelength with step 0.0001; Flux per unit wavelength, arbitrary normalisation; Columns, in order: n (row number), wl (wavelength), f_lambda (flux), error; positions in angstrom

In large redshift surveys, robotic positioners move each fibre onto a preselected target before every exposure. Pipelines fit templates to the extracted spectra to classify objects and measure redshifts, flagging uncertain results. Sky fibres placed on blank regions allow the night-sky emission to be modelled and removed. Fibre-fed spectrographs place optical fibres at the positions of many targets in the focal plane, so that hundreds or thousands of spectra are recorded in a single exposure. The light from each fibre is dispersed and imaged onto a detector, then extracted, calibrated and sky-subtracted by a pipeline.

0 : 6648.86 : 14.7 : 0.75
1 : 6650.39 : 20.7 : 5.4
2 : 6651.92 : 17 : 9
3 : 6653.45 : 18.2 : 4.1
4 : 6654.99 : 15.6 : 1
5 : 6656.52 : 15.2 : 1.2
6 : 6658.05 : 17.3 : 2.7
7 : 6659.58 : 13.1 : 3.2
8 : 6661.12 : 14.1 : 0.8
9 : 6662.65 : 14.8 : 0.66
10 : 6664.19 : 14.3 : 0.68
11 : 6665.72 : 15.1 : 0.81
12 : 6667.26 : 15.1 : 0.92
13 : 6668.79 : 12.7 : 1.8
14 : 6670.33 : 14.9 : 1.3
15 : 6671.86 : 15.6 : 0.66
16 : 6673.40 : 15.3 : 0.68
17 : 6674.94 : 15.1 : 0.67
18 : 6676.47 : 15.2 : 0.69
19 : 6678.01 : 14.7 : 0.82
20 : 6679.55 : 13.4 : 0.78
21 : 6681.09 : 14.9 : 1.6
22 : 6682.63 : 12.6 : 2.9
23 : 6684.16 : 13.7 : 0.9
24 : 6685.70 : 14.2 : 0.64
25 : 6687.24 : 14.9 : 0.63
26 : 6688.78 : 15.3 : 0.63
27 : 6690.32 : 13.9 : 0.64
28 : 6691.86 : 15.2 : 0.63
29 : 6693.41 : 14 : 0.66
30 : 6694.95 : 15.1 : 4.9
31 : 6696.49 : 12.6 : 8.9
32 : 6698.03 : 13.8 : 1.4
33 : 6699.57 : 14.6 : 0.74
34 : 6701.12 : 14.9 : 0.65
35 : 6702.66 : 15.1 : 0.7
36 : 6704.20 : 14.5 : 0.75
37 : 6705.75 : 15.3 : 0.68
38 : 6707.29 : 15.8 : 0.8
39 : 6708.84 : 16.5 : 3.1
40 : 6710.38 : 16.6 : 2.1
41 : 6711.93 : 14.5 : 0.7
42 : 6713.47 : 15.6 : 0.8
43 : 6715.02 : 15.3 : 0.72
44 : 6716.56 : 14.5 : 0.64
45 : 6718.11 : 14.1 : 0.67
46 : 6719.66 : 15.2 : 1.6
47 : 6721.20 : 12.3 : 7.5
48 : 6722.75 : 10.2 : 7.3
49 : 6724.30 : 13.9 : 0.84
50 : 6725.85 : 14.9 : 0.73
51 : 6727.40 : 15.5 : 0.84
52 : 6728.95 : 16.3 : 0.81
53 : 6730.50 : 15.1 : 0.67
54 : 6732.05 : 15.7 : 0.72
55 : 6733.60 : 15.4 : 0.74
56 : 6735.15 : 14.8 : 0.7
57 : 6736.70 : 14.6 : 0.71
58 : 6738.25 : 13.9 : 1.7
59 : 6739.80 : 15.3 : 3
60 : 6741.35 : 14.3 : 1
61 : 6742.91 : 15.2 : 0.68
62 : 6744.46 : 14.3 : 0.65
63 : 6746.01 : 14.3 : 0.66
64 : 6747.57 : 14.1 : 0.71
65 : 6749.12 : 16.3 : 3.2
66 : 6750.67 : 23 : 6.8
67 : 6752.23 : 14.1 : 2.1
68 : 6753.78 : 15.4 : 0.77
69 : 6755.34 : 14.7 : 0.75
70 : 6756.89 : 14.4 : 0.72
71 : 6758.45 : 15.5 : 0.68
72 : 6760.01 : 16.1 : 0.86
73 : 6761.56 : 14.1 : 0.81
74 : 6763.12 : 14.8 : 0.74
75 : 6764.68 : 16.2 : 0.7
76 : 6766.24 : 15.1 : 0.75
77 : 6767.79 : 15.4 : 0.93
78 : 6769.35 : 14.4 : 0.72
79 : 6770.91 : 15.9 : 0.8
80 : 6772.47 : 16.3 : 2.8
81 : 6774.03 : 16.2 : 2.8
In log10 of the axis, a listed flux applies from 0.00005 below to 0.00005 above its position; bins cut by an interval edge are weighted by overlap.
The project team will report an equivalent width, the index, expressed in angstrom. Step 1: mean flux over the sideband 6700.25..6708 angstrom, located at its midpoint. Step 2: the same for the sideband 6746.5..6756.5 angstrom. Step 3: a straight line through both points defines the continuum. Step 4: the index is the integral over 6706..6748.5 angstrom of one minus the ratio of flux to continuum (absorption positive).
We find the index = 2.3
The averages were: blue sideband 15.1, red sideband 16.1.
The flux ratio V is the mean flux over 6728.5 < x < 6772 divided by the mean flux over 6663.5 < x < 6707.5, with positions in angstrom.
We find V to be 1.05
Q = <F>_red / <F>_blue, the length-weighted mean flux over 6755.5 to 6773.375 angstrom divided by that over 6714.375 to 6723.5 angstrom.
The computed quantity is 1.1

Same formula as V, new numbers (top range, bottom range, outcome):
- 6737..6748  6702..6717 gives 0.94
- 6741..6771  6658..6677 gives 1.05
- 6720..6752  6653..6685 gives 1.01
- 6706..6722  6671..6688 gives 1.04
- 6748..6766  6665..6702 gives 1.09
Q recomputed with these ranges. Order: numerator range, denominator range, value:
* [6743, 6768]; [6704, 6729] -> 1.05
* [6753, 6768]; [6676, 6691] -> 1.06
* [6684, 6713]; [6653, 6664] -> 0.97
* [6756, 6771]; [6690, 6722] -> 1.03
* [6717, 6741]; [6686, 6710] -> 0.98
